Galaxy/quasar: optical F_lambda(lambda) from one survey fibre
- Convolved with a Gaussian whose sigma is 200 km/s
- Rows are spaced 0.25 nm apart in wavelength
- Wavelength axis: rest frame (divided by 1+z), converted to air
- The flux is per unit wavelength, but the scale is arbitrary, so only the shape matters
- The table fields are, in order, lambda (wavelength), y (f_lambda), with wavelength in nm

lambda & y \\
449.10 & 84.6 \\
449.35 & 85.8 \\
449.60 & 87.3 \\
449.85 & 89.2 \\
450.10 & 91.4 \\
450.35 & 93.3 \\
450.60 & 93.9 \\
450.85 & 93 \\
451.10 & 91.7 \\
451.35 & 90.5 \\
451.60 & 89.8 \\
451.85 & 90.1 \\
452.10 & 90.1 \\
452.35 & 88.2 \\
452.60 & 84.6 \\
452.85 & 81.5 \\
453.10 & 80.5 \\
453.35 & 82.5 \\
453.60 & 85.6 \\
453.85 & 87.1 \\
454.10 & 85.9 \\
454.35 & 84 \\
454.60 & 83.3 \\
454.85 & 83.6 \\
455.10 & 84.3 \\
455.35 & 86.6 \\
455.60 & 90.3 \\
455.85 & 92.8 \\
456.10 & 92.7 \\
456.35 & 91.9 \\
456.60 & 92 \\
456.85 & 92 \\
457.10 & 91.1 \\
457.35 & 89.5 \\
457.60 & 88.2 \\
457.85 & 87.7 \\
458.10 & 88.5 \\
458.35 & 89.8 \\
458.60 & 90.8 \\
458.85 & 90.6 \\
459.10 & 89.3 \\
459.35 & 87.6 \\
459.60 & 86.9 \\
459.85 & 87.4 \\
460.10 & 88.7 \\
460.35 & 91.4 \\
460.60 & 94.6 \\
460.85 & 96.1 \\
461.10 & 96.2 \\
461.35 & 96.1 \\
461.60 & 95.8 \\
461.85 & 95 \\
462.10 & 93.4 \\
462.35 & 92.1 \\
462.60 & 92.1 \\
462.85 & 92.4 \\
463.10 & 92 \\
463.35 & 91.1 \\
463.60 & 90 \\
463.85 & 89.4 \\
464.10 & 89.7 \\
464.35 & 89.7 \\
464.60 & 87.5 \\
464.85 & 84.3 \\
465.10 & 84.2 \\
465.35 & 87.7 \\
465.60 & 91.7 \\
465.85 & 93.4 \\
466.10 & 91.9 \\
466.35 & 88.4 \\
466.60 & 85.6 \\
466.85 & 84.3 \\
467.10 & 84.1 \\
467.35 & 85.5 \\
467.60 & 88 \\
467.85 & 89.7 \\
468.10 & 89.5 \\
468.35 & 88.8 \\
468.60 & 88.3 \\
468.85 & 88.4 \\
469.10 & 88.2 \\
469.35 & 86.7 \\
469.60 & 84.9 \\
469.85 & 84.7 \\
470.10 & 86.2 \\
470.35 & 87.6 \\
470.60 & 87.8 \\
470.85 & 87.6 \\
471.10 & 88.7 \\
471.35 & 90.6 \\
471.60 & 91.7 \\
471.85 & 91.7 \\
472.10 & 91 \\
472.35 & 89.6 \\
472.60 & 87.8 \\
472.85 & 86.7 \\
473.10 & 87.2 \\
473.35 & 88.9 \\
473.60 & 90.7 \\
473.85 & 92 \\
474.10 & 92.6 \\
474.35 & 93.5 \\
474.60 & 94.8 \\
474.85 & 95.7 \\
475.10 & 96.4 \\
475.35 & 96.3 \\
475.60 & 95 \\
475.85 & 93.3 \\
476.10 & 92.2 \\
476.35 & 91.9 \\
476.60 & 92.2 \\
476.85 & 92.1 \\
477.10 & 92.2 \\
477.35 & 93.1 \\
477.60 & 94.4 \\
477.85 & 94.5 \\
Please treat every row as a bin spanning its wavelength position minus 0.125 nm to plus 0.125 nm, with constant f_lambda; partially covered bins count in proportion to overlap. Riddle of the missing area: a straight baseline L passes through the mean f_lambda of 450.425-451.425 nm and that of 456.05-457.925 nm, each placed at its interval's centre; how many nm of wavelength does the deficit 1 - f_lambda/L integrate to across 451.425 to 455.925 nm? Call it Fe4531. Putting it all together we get 0.27 nm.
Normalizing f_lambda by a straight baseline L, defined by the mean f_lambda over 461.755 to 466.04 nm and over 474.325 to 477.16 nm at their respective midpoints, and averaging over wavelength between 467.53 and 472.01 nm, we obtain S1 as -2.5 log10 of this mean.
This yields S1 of 0.05 mag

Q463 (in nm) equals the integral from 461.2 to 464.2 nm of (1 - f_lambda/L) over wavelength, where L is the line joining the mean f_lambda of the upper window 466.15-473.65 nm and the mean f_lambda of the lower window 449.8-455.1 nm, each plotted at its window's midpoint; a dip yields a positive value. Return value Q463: -0.16 nm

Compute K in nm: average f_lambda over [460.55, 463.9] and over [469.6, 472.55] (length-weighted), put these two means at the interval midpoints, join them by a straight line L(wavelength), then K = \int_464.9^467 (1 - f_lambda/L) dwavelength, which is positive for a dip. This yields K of 0.07 nm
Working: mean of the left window 93.4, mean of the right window 88.6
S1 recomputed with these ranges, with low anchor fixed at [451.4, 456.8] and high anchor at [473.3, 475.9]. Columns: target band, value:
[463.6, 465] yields 0.027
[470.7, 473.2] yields 0.043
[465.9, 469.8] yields 0.048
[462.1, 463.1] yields -0.029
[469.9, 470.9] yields 0.064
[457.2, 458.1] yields -0.003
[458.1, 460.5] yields -0.005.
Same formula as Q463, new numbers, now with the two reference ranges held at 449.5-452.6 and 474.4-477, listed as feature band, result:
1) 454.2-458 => 0.106 nm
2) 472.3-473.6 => 0.075 nm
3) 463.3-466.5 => 0.116 nm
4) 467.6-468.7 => 0.046 nm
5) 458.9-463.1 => -0.012 nm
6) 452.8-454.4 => 0.121 nm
